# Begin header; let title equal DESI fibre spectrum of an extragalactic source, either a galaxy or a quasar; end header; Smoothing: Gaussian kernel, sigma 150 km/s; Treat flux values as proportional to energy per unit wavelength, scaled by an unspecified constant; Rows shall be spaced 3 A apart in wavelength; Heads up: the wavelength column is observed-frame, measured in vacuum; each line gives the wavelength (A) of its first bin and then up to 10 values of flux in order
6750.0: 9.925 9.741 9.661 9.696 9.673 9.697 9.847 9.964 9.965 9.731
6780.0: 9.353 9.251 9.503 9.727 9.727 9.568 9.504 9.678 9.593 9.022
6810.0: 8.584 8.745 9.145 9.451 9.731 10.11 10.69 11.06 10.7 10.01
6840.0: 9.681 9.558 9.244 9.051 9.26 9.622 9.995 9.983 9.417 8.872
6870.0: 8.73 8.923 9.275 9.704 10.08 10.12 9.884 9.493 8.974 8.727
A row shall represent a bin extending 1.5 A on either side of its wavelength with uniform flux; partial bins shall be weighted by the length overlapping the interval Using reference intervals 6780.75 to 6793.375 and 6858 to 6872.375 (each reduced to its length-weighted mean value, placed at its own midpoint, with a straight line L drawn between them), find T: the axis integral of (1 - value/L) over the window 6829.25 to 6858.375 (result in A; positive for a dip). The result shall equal -1.4 A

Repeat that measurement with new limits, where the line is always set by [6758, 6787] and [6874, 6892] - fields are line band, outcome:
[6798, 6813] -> 0.8 A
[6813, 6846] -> -0.7 A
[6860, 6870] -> 0.5 A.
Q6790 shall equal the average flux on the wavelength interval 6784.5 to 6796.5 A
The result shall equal 9.63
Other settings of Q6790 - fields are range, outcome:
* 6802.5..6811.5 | 9.07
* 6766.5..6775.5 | 9.93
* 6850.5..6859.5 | 9.63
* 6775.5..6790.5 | 9.51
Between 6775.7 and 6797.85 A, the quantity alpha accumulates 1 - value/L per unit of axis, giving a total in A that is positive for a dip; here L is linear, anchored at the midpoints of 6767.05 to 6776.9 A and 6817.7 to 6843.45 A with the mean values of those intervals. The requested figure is 0.9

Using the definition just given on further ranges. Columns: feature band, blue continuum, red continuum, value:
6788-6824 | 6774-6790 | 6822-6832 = 2.34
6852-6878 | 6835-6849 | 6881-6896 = 0.75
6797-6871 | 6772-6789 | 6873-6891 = 0.53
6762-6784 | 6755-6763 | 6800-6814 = -0.42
